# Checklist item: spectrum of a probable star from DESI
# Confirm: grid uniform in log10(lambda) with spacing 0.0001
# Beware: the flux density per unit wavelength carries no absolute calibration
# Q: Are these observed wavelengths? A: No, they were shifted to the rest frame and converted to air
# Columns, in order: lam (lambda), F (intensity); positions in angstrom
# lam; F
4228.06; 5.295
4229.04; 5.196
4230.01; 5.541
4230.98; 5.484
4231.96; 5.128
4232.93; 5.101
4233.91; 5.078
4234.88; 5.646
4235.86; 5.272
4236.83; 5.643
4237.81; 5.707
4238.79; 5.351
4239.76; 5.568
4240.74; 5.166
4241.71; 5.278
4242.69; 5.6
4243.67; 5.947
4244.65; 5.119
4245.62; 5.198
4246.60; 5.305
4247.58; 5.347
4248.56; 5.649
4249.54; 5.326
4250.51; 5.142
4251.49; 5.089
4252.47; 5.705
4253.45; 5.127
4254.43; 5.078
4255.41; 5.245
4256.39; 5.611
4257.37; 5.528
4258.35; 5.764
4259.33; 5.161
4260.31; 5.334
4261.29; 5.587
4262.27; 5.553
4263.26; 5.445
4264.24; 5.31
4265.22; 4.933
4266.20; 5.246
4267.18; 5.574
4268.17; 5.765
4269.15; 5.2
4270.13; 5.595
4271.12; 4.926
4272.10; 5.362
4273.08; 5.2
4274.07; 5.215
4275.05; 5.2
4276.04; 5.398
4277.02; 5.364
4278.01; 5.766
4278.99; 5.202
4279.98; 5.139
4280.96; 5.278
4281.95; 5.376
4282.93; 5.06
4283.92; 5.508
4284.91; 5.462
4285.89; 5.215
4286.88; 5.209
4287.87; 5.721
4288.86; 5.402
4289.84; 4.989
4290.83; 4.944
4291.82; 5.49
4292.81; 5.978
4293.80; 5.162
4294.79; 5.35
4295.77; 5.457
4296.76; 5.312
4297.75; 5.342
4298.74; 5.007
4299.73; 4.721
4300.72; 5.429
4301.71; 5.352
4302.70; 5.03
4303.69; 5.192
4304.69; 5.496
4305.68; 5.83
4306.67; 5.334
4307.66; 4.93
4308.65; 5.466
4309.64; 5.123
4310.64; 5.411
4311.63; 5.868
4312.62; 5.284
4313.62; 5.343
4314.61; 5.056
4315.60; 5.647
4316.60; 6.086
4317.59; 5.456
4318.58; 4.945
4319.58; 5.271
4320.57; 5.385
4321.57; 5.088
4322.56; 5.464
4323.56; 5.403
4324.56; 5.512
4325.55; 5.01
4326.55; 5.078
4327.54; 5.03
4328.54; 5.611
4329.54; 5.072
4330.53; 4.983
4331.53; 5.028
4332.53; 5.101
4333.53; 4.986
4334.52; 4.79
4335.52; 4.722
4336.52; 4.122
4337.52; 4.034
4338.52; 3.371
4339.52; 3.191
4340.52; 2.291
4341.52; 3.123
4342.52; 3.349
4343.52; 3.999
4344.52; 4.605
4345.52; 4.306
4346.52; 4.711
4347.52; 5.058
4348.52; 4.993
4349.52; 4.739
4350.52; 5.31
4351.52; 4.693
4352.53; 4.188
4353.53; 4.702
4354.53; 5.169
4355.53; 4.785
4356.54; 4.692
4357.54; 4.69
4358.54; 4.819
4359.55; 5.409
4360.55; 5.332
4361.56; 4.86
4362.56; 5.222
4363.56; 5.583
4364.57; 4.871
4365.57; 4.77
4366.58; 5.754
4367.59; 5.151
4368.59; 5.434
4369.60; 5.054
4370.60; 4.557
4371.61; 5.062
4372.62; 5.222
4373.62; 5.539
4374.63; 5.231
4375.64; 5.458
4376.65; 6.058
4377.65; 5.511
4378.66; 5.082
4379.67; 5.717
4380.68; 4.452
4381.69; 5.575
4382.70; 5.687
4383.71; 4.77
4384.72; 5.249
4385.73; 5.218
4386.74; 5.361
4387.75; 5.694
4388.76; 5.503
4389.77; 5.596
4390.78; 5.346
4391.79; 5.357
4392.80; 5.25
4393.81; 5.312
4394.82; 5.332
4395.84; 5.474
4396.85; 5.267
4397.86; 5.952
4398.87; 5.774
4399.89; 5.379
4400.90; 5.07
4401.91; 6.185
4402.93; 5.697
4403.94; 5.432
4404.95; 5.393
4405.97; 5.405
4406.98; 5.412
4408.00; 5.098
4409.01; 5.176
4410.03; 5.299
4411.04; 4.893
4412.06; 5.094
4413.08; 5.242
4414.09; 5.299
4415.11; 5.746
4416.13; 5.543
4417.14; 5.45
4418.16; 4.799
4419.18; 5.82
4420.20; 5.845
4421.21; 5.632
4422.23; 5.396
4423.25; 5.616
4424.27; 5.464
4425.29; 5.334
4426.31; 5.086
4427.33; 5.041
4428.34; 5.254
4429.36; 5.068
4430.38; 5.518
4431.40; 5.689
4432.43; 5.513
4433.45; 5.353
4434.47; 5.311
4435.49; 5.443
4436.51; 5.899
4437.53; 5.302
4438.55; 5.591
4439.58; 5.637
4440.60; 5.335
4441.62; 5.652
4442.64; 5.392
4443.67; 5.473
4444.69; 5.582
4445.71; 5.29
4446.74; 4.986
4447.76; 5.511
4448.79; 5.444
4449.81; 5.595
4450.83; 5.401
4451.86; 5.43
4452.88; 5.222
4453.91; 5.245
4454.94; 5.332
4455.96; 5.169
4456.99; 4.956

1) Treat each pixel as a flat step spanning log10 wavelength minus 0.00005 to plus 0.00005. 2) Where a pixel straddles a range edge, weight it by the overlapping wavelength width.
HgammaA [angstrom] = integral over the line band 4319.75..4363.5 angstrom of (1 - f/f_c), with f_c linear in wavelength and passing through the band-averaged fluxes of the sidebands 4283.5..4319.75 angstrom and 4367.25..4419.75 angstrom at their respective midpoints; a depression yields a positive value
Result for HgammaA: 5.2 angstrom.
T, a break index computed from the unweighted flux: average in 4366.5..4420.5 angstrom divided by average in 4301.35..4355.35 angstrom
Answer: 1.1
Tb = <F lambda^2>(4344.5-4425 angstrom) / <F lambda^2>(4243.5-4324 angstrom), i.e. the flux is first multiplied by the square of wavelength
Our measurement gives 1.0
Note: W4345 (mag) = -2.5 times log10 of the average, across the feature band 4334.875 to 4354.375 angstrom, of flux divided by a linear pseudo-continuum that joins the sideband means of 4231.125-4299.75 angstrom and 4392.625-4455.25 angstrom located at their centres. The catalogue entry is 0.27 mag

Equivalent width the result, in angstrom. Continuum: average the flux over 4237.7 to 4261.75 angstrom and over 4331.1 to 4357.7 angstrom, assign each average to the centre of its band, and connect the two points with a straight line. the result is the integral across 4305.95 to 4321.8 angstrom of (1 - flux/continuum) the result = -2.2 angstrom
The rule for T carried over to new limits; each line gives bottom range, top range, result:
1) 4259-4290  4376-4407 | 1.02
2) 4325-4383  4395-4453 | 1.12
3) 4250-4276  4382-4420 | 1.01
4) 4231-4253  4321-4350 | 0.85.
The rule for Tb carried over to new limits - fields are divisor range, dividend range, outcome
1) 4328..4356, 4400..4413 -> 1.23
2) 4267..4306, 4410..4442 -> 1.08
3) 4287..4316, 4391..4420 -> 1.06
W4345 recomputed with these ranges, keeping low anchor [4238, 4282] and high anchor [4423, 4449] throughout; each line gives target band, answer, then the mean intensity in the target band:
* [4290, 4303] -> 0.02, 5.27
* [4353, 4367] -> 0.07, 5.04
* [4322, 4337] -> 0.07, 5.06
